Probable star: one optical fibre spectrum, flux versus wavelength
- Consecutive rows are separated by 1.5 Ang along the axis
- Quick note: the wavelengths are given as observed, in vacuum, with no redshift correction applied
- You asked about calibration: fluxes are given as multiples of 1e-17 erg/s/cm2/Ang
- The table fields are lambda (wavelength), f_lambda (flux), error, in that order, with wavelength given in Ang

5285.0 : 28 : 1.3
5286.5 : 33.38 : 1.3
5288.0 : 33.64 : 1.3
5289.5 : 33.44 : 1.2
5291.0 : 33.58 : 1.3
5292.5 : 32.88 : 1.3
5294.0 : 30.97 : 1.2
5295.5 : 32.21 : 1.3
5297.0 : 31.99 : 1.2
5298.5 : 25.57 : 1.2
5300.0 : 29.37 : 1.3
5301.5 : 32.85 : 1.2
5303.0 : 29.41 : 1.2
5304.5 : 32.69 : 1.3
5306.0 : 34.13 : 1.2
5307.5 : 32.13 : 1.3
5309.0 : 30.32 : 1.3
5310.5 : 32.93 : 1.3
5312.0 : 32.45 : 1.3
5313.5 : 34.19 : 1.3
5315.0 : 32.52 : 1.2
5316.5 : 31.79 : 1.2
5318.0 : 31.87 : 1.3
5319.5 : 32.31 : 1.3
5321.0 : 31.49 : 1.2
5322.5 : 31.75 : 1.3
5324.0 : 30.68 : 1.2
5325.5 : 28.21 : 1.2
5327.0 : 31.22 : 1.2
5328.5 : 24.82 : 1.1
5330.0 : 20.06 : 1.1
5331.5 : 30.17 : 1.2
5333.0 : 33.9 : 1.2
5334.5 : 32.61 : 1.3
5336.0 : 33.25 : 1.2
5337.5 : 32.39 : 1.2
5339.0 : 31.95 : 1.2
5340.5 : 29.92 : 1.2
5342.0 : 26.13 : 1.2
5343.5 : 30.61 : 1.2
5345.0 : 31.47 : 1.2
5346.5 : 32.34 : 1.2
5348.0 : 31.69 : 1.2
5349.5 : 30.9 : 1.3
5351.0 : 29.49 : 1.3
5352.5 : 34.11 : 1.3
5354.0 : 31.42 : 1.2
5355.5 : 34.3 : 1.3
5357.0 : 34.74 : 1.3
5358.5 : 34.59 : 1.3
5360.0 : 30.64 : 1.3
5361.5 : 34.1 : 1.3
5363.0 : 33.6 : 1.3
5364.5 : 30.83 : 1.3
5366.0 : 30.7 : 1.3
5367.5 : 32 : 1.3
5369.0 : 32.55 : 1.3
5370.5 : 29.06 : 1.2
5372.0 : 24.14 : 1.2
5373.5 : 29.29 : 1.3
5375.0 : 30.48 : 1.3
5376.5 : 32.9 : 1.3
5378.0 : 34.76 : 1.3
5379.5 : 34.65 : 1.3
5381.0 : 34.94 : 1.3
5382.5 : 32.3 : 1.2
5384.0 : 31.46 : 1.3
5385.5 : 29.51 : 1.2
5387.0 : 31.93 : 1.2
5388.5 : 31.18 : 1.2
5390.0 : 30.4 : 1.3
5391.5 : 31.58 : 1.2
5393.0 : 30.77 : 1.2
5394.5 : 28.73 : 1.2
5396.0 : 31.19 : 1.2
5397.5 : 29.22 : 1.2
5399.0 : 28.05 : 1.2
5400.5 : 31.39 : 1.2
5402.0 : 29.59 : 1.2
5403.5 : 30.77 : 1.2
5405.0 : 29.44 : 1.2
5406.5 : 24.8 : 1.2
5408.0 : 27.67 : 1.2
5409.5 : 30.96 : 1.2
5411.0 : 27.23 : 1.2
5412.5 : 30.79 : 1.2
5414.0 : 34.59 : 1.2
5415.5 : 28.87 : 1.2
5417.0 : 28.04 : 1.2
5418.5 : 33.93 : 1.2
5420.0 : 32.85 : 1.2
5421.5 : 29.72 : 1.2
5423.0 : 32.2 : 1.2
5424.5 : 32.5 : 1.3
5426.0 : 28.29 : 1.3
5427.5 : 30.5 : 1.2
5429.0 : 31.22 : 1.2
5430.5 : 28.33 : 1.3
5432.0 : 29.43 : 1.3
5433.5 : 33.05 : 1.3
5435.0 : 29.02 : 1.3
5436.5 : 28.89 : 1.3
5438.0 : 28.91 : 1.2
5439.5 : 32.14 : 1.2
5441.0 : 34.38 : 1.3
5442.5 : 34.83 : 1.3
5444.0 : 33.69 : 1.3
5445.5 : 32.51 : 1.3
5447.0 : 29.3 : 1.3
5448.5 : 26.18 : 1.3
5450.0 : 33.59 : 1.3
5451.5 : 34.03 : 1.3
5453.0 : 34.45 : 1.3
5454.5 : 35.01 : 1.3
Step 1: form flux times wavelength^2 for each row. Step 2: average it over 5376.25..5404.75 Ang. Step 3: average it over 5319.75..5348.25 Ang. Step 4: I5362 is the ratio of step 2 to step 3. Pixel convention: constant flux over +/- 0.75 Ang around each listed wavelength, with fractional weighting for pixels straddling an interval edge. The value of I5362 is 1.06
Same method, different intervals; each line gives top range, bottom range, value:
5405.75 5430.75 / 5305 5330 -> 1.01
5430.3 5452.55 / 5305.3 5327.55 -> 1.03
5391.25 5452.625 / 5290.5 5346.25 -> 1.03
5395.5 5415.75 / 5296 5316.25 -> 0.97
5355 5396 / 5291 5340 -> 1.04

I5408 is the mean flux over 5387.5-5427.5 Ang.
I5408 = 30.2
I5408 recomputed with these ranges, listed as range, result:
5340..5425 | 31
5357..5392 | 31.7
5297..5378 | 31.2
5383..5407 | 30.1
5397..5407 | 29.1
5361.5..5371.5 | 31.5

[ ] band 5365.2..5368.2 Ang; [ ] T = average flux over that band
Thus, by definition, 31.3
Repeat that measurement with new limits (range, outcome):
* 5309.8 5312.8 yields 32.7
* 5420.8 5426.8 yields 30.7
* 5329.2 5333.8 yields 28.1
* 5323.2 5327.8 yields 30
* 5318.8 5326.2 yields 30.9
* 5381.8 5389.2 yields 31.3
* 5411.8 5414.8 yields 32.7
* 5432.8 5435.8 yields 31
